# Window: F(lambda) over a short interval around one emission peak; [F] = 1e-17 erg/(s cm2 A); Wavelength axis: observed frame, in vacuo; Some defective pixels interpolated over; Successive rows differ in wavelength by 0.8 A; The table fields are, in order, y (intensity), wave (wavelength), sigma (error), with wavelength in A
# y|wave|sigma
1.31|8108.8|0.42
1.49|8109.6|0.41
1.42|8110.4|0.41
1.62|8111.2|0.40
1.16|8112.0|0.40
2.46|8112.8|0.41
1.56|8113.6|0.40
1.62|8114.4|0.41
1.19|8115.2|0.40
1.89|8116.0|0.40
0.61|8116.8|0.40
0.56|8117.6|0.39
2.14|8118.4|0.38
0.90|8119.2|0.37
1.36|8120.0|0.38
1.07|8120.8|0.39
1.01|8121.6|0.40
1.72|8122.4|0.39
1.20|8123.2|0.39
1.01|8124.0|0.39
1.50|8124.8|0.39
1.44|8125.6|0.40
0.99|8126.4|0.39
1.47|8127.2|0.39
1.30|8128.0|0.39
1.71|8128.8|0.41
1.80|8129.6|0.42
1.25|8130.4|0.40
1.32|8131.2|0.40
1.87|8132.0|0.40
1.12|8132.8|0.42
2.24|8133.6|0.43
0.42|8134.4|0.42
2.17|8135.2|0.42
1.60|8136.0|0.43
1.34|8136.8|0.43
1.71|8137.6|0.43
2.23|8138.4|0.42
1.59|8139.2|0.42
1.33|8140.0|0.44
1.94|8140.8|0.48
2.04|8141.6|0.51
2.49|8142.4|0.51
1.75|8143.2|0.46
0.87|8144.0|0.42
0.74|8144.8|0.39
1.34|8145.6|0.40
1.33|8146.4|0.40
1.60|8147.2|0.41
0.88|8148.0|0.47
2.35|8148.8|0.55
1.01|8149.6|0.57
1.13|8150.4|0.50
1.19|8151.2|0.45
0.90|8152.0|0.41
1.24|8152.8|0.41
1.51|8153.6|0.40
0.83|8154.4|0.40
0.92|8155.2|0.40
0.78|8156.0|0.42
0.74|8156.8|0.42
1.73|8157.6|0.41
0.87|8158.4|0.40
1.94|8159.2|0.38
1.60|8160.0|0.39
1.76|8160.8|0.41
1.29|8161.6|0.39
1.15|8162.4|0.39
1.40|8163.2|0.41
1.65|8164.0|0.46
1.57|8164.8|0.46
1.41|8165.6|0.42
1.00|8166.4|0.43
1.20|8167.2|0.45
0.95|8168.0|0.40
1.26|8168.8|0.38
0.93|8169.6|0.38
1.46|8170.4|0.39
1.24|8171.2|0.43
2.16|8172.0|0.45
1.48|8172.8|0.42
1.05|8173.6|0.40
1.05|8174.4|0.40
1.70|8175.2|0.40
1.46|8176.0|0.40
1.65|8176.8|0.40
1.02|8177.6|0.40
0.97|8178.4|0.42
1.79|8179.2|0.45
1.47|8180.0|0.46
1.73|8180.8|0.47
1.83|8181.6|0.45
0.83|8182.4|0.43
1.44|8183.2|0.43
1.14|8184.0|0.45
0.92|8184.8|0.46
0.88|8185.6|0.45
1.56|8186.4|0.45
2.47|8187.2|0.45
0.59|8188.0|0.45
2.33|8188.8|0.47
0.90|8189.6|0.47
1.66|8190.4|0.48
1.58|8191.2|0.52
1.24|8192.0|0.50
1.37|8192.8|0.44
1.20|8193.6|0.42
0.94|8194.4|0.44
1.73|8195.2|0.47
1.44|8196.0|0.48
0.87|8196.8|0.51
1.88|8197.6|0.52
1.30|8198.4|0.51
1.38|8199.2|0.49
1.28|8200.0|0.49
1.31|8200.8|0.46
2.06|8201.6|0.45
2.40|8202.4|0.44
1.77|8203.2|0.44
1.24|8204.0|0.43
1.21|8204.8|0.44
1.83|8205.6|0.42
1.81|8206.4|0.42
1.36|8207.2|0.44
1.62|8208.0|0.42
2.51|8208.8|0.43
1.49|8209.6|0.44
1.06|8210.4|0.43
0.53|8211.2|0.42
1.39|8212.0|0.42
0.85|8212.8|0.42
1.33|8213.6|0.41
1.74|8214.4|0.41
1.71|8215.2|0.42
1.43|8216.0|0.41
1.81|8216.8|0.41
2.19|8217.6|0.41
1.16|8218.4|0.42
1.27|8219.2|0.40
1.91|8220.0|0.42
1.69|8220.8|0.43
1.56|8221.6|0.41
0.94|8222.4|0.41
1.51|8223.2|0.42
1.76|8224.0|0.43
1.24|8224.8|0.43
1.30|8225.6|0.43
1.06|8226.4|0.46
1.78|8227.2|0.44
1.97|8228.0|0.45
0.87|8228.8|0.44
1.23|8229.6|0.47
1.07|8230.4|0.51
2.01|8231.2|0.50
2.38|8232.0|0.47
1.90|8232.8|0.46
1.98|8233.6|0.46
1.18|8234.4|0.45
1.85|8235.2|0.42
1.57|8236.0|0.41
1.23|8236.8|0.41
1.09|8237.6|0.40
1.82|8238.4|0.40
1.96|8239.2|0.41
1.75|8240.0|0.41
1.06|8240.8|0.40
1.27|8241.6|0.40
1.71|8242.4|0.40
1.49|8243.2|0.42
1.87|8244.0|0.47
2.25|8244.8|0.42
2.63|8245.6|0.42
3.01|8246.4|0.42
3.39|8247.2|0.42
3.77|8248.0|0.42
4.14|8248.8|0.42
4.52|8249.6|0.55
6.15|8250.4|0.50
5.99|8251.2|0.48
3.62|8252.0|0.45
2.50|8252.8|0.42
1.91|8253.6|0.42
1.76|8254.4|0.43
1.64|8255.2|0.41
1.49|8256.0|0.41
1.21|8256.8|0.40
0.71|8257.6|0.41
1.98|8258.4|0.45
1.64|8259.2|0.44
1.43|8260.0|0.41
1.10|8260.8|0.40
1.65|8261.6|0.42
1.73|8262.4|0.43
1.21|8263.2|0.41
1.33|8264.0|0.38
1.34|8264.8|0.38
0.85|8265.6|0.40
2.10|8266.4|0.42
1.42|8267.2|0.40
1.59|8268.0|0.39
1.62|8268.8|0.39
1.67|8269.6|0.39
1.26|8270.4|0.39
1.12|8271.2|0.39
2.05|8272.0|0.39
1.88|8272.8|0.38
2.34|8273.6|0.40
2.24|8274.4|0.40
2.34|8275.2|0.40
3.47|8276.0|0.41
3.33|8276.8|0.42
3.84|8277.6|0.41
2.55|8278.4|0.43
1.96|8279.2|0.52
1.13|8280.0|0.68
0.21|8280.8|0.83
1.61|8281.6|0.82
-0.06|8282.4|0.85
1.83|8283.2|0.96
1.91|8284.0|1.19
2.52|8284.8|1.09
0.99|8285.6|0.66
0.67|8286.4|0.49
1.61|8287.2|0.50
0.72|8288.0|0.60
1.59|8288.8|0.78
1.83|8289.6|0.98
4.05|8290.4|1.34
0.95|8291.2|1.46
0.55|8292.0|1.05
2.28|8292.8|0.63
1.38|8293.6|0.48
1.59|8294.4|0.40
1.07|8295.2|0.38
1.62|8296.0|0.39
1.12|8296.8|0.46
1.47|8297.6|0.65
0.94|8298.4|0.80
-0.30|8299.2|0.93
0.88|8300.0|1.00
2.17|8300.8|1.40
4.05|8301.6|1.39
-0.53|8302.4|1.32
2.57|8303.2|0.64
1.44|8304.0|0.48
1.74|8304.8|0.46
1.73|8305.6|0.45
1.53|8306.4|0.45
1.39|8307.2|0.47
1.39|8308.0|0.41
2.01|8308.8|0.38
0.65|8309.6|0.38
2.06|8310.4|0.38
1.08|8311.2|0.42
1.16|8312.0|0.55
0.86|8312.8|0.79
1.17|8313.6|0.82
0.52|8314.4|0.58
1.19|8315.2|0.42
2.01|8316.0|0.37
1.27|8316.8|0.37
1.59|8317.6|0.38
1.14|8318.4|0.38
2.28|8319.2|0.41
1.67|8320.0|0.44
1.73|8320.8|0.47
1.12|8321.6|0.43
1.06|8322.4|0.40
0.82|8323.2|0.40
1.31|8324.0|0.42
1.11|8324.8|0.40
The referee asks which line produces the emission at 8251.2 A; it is H-alpha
